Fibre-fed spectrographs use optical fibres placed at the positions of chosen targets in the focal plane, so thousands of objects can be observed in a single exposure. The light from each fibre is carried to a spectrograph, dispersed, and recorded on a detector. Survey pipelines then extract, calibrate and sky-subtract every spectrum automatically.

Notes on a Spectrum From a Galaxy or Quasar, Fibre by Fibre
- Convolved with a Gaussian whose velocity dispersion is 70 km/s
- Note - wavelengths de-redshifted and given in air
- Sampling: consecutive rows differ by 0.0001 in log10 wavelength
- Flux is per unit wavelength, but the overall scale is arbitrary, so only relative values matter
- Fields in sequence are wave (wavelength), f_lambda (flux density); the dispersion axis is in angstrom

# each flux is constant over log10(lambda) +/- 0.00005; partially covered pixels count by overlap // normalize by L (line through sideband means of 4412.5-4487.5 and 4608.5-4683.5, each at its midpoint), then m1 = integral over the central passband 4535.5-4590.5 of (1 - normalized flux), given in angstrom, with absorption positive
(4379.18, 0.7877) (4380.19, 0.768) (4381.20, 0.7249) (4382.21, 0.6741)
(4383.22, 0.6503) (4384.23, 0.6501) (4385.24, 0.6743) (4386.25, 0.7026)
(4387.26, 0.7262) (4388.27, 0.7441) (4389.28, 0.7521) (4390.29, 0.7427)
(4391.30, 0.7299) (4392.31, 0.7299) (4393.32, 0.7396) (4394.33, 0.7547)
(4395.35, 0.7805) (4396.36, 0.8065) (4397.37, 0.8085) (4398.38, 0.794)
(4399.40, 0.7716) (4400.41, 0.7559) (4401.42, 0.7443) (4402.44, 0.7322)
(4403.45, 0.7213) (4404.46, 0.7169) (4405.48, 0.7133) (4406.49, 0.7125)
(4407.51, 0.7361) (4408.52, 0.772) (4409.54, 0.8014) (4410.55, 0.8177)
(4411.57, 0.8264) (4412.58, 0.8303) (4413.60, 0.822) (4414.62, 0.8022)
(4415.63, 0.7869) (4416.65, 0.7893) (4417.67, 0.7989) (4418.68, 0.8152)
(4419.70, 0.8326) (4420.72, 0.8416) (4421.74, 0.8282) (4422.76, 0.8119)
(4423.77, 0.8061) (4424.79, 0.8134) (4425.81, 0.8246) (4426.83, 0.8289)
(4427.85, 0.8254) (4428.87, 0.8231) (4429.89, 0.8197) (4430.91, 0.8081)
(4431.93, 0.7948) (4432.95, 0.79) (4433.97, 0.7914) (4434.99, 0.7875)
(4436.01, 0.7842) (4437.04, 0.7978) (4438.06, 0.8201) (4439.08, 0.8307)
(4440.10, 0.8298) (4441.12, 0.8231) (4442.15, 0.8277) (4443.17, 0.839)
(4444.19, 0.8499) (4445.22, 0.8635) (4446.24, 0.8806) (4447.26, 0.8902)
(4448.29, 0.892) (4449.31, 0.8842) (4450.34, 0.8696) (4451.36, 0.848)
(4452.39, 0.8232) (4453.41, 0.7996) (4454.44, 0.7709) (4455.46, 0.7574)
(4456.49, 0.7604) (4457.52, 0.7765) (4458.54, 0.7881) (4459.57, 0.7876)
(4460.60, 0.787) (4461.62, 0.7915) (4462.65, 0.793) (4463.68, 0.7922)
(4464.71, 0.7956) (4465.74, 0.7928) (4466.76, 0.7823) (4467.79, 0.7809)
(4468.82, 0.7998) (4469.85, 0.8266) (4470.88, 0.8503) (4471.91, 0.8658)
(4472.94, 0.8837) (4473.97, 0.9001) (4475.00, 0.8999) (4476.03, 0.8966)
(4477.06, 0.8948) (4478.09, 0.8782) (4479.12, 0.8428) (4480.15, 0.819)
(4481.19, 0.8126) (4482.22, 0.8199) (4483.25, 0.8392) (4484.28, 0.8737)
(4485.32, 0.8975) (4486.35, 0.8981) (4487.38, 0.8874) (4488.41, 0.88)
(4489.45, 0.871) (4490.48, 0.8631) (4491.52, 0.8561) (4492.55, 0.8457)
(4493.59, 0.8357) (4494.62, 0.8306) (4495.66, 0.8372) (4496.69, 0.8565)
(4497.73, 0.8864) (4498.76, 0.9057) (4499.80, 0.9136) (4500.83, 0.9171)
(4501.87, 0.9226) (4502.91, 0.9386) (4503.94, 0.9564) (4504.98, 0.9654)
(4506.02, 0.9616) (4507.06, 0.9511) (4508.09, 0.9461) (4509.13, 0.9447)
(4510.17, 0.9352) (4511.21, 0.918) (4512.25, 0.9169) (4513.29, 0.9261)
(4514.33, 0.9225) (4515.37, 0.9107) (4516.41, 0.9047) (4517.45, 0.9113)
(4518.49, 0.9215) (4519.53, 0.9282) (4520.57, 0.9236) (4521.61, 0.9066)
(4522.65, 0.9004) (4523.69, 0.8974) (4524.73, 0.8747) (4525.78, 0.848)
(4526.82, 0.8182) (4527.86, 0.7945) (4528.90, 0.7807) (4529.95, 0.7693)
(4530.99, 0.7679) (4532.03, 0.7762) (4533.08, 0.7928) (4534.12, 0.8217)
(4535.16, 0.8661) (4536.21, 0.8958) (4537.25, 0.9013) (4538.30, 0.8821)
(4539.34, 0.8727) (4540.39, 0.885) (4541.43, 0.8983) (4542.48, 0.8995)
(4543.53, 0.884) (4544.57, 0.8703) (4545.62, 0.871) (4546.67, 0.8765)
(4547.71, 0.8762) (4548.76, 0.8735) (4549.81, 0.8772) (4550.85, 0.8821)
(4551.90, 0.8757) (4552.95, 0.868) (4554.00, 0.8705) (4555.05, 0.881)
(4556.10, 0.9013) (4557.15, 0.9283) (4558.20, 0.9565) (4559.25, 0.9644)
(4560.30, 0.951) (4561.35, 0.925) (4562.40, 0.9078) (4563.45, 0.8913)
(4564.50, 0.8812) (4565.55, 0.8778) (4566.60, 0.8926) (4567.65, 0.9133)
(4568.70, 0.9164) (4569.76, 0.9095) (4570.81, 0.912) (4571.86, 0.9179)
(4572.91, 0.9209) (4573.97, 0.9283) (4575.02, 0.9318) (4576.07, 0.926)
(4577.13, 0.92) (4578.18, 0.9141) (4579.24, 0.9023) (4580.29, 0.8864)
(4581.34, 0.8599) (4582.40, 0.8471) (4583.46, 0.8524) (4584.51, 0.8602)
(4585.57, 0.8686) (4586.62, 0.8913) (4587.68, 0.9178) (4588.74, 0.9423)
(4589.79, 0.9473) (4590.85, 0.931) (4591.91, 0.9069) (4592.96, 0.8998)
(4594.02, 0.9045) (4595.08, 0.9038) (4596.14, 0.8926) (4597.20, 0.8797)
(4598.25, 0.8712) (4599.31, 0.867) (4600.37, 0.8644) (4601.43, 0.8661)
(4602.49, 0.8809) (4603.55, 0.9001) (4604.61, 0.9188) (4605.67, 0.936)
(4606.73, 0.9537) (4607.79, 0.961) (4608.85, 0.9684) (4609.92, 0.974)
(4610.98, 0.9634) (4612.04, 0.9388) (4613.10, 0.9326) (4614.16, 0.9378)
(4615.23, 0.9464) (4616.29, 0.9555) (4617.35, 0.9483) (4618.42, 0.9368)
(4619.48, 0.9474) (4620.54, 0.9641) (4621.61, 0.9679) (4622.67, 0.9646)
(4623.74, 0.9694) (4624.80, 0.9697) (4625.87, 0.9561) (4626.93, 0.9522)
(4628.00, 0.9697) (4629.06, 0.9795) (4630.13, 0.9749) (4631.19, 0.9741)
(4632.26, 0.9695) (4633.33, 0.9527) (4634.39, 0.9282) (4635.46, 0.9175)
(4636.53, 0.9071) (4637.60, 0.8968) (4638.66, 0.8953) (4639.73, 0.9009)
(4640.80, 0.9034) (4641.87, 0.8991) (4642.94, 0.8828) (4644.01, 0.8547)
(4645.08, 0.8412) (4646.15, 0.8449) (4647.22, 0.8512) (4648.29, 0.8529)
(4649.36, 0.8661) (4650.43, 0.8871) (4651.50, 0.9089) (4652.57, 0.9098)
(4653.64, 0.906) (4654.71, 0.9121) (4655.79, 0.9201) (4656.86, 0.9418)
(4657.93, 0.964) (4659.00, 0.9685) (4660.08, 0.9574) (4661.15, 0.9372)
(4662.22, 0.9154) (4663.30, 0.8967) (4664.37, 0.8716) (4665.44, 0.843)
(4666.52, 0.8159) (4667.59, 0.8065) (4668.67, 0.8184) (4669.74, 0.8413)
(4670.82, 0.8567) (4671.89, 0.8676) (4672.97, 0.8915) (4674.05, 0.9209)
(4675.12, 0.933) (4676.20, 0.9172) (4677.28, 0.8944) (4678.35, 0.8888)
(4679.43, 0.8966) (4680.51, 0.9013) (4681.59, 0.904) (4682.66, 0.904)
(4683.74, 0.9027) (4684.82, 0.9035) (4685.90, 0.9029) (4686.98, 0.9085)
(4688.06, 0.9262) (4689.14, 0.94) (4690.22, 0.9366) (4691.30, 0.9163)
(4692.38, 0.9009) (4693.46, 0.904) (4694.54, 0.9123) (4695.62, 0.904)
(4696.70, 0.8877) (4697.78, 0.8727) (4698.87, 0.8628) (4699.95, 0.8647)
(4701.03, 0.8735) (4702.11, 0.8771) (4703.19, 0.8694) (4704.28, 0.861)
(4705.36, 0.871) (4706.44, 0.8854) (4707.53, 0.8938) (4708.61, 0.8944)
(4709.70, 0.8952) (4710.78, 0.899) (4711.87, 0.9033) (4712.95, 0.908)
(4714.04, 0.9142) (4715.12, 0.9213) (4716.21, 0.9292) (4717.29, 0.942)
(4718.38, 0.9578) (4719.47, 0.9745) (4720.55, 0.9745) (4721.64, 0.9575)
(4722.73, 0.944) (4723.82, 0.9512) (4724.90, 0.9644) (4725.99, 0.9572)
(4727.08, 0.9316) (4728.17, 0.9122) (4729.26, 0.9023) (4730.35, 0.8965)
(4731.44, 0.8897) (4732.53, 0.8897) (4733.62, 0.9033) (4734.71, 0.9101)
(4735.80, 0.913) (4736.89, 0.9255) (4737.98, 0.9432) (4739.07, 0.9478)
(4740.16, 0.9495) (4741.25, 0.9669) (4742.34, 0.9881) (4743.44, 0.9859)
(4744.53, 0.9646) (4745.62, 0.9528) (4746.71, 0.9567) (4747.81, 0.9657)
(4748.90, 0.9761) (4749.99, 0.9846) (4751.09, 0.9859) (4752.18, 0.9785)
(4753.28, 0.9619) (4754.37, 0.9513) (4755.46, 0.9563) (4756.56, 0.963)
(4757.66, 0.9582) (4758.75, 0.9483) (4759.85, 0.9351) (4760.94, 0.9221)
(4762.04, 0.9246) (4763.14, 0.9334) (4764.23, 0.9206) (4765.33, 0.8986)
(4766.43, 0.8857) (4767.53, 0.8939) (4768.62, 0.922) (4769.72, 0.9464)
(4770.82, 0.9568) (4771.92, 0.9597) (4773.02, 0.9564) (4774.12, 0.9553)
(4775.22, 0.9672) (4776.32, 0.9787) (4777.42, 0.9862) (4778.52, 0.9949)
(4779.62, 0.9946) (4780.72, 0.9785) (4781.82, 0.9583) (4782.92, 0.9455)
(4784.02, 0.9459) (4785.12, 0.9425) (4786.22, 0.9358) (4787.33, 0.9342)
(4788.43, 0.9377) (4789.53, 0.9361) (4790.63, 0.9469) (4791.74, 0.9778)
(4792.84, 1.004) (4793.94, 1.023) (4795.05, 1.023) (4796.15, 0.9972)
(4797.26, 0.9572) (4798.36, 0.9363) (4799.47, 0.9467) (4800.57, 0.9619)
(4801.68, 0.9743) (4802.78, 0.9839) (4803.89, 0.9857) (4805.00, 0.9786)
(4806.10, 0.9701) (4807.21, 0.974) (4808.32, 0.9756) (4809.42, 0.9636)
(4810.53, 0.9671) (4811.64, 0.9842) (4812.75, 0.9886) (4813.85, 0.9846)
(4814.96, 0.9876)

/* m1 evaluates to -1.3 angstrom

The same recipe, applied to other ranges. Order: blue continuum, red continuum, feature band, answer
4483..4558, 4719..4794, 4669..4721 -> 1.67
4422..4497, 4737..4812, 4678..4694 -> 0.25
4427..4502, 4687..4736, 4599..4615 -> -0.83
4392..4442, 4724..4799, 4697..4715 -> 0.77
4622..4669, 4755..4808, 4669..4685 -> 0.48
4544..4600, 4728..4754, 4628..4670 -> 0.82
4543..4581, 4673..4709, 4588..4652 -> -1.49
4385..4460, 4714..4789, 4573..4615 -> -1.71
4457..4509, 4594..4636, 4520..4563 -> 1.01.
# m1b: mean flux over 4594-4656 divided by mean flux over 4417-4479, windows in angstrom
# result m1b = 1.12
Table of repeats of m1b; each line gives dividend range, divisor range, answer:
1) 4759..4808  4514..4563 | 1.09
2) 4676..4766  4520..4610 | 1.04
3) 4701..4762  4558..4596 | 1.03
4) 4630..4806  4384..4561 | 1.10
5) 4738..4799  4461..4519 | 1.09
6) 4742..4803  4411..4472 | 1.17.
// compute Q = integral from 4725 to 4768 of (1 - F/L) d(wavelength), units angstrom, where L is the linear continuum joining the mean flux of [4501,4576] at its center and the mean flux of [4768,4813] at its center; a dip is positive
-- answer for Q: 0.7 angstrom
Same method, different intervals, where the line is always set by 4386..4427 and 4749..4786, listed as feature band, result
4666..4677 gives 0.5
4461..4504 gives -2.2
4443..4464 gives -0.6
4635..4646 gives 0.0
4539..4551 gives -0.5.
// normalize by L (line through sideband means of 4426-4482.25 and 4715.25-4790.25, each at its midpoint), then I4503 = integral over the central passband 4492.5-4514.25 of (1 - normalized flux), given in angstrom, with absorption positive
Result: -1.7 angstrom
